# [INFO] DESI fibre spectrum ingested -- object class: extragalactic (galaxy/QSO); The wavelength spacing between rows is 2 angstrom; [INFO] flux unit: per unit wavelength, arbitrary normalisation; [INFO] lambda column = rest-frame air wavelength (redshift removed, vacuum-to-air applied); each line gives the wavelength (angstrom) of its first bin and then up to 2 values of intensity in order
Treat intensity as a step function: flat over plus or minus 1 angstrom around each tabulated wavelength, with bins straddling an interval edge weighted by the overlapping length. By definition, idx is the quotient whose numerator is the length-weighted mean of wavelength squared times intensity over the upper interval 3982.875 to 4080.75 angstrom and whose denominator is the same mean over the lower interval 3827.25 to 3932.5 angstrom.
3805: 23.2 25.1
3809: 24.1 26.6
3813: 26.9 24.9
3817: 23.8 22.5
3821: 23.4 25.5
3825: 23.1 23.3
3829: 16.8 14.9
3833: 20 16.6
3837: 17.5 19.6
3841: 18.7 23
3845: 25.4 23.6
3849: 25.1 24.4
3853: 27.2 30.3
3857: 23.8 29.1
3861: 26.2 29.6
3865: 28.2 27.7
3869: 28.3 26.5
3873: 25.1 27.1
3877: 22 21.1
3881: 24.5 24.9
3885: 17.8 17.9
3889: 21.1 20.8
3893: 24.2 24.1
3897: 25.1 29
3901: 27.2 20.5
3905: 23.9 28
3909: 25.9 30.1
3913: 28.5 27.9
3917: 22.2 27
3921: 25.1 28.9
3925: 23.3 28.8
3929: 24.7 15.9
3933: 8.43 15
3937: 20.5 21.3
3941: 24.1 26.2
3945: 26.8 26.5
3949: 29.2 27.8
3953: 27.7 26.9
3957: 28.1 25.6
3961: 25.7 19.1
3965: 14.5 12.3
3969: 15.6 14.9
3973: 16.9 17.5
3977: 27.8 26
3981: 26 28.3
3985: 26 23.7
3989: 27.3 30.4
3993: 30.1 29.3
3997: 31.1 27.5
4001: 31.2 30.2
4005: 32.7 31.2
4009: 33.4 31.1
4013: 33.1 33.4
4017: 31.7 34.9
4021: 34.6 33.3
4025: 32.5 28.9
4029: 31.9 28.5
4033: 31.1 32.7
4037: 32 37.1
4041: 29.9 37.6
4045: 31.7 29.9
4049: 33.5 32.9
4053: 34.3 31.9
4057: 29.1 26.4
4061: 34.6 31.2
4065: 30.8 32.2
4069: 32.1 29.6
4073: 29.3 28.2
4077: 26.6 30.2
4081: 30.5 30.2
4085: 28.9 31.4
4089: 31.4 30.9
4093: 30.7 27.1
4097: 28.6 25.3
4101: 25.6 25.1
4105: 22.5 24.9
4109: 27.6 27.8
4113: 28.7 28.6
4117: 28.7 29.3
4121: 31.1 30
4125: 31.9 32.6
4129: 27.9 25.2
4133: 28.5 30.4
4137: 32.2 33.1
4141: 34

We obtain 1.39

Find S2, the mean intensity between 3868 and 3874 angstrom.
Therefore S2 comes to 26.6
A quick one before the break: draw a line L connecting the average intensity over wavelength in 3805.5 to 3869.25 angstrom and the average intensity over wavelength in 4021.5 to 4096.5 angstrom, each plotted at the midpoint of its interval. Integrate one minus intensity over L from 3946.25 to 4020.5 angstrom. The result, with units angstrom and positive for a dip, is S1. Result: 5.3 angstrom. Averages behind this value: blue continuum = 23.9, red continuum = 31.1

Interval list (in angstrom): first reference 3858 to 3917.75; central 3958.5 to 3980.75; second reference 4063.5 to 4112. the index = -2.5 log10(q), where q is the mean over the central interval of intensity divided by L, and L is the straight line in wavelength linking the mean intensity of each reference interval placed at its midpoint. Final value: 0.326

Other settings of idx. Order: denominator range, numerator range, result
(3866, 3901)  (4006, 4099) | 1.42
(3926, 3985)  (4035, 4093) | 1.47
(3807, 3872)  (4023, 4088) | 1.45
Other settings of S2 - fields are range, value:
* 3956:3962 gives 26.5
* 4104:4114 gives 26.3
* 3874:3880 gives 23.4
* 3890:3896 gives 23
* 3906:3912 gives 28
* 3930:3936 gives 13.1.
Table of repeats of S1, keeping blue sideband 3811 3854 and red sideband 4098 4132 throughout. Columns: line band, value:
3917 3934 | 1.0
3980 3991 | -0.6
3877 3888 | 0.9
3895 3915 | -2.3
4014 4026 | -3.4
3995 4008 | -2.5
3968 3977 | 2.7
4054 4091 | -4.5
